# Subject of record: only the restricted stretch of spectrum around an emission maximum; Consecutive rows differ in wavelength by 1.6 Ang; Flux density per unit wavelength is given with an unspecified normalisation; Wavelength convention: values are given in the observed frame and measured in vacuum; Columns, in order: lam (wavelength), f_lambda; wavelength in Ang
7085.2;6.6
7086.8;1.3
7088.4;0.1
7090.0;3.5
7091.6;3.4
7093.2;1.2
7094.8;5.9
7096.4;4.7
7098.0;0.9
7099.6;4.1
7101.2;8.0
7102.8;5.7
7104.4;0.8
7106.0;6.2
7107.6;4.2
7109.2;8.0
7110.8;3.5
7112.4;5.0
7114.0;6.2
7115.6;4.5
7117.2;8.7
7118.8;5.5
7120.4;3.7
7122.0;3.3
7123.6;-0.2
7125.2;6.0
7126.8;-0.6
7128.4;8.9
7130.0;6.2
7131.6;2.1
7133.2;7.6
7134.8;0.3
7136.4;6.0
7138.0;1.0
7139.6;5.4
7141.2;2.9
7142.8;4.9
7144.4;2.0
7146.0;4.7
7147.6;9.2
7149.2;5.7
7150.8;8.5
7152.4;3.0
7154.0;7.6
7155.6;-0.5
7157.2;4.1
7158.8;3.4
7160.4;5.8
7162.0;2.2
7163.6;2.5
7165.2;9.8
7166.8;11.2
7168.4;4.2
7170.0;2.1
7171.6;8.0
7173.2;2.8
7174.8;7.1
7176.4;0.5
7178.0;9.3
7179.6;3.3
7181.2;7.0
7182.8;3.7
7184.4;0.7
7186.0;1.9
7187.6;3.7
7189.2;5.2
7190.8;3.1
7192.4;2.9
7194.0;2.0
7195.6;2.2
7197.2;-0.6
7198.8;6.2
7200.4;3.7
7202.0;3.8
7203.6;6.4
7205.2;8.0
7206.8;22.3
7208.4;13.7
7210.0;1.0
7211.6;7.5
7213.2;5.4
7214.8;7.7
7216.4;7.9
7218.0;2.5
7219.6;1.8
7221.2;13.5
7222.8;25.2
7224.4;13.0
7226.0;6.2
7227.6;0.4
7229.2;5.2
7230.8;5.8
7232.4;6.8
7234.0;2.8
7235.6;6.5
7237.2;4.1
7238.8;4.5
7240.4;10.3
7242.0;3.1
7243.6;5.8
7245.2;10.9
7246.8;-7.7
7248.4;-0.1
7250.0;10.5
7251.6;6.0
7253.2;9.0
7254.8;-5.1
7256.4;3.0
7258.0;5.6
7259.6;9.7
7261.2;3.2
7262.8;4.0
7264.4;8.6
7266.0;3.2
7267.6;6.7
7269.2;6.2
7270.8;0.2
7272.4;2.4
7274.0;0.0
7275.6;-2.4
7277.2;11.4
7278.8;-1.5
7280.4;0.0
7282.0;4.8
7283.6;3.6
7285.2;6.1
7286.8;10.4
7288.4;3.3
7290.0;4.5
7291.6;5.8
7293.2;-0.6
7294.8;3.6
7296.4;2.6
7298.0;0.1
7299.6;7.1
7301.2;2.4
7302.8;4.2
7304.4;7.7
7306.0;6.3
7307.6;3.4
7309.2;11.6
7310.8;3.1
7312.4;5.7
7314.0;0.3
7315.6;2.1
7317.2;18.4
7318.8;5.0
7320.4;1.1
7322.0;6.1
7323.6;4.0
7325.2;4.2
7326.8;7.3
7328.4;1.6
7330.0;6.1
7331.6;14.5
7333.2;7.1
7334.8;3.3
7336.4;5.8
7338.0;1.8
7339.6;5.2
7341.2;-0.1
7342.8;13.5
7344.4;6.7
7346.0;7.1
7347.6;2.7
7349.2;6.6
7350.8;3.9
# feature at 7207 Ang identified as [S II] 6716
